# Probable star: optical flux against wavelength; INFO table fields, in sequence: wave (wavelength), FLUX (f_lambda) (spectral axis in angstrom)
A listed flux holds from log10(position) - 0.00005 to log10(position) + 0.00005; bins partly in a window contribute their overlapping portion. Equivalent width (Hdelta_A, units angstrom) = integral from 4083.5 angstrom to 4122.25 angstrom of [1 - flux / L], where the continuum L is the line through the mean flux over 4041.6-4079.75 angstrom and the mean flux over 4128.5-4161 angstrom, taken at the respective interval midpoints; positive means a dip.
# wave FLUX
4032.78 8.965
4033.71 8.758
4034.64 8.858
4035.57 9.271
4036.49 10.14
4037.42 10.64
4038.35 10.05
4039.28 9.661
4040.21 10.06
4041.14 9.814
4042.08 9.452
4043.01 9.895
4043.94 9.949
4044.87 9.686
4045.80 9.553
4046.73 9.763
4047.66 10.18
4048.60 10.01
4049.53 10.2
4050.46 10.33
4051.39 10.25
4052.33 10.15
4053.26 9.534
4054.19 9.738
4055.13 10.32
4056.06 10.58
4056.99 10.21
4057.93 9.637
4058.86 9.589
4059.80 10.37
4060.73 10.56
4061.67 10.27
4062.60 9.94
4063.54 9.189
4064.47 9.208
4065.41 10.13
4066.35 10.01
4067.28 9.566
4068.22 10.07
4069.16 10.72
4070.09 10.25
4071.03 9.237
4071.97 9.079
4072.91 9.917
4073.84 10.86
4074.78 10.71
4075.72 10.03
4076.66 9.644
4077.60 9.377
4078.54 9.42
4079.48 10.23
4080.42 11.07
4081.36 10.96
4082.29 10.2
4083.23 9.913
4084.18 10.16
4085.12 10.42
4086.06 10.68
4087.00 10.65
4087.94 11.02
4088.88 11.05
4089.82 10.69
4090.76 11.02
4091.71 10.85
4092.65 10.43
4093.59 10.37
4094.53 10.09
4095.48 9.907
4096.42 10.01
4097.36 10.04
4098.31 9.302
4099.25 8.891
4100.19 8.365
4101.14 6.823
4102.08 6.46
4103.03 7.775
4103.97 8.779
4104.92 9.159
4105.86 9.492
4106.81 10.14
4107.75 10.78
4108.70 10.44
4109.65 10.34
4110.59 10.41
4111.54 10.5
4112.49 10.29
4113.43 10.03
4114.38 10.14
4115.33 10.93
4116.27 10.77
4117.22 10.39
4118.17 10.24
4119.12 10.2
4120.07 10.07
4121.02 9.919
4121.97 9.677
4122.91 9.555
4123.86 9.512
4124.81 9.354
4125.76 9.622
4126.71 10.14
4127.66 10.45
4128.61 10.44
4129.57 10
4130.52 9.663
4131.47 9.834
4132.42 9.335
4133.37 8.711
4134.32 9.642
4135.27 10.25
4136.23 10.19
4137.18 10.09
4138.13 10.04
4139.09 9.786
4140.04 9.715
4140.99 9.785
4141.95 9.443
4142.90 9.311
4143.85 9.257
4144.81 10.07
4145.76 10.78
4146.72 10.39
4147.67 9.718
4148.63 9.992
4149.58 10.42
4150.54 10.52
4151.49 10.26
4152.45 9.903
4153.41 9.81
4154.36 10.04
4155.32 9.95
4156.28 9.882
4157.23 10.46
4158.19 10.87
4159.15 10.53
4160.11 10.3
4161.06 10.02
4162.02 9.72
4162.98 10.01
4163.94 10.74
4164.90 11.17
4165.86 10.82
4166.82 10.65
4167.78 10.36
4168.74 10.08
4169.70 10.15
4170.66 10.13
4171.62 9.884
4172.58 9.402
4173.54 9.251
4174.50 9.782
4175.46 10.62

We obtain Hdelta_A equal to 0.06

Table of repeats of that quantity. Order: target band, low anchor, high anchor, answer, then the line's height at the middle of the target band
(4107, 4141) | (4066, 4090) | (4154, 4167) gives 0.9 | 10.3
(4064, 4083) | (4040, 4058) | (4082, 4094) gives 0.6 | 10.4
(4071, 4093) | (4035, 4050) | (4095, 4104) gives -3.3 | 9.01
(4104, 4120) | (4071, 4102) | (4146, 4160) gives -0.2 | 10.1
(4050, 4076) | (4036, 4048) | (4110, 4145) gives -0.3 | 9.92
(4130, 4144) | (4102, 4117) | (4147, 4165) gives 0.5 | 10.1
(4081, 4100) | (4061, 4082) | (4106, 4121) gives -0.3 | 10.2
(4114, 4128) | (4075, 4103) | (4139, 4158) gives -0.2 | 9.95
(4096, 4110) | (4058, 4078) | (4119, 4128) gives 1.1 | 9.87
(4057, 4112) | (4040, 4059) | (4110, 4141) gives 0.3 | 9.97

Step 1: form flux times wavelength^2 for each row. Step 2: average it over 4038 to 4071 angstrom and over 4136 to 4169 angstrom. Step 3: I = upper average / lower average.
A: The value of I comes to 1.1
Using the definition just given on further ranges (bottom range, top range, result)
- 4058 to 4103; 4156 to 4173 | 1.08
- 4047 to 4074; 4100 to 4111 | 0.93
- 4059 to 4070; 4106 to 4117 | 1.06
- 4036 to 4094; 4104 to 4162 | 1.02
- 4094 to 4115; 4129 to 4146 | 1.05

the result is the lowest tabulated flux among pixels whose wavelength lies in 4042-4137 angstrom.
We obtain 6.46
